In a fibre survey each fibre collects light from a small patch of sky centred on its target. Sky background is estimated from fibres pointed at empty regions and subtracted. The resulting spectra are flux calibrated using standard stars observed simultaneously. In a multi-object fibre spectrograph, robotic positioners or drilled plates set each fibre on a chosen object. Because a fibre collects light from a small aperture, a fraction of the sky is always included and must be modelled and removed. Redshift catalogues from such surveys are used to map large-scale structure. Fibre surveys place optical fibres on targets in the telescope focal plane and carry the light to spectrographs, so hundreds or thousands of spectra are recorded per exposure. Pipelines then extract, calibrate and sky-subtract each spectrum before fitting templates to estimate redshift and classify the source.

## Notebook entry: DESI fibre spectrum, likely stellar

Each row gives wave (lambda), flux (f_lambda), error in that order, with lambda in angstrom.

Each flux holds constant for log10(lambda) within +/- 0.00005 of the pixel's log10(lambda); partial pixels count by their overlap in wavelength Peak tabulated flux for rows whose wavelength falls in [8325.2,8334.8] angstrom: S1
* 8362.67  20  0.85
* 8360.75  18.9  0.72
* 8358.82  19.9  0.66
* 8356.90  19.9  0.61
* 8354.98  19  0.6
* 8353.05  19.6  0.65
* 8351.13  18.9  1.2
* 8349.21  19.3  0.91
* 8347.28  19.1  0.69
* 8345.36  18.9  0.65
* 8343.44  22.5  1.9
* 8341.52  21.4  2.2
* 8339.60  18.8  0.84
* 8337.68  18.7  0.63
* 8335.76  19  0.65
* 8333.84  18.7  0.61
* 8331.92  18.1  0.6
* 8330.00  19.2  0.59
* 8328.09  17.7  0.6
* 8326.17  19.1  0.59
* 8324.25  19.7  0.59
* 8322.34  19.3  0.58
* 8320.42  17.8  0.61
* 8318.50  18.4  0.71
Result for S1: 19.2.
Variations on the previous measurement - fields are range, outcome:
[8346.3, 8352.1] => 19.3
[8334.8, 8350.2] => 22.5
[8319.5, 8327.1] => 19.7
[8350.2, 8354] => 19.6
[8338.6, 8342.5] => 21.4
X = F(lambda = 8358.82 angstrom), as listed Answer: 19.9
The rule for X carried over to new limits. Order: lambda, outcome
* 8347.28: 19.1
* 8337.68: 18.7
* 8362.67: 20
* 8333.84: 18.7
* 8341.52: 21.4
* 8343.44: 22.5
